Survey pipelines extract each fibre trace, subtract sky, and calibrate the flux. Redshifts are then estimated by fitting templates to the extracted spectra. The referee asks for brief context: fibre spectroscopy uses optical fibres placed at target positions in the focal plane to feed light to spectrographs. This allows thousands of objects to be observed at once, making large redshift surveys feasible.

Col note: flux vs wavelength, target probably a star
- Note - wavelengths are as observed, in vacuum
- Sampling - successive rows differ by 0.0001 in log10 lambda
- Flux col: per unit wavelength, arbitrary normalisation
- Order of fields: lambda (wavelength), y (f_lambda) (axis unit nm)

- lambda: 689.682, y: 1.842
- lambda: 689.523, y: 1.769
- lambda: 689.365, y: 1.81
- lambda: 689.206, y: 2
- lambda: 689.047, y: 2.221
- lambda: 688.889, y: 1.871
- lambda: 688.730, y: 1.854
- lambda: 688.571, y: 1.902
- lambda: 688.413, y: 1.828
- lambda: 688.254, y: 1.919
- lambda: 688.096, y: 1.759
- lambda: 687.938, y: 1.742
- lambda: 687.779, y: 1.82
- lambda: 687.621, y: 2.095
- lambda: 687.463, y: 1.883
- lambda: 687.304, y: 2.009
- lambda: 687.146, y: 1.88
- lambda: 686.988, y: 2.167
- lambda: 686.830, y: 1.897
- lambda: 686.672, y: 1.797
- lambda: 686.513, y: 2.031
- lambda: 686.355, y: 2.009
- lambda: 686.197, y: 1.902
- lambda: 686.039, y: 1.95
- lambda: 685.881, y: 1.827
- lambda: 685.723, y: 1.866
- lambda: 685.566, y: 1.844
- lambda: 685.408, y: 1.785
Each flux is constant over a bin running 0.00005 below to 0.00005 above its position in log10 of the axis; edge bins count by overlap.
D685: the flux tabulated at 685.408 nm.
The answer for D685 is 1.785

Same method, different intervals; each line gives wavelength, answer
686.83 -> 1.897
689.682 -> 1.842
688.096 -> 1.759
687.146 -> 1.88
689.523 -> 1.769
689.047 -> 2.221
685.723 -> 1.866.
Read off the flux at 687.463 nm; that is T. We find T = 1.883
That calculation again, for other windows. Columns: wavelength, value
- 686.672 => 1.797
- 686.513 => 2.031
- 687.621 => 2.095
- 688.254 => 1.919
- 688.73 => 1.854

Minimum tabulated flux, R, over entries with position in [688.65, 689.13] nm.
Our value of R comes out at 1.854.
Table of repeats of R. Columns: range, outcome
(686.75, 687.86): 1.82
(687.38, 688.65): 1.742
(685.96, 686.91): 1.797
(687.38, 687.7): 1.883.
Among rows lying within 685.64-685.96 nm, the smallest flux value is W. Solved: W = 1.827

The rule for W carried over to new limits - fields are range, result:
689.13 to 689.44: 1.81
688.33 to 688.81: 1.828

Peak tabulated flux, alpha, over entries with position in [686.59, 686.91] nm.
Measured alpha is 1.897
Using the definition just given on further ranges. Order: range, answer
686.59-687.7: 2.167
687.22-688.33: 2.095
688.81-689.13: 2.221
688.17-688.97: 1.919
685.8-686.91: 2.031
